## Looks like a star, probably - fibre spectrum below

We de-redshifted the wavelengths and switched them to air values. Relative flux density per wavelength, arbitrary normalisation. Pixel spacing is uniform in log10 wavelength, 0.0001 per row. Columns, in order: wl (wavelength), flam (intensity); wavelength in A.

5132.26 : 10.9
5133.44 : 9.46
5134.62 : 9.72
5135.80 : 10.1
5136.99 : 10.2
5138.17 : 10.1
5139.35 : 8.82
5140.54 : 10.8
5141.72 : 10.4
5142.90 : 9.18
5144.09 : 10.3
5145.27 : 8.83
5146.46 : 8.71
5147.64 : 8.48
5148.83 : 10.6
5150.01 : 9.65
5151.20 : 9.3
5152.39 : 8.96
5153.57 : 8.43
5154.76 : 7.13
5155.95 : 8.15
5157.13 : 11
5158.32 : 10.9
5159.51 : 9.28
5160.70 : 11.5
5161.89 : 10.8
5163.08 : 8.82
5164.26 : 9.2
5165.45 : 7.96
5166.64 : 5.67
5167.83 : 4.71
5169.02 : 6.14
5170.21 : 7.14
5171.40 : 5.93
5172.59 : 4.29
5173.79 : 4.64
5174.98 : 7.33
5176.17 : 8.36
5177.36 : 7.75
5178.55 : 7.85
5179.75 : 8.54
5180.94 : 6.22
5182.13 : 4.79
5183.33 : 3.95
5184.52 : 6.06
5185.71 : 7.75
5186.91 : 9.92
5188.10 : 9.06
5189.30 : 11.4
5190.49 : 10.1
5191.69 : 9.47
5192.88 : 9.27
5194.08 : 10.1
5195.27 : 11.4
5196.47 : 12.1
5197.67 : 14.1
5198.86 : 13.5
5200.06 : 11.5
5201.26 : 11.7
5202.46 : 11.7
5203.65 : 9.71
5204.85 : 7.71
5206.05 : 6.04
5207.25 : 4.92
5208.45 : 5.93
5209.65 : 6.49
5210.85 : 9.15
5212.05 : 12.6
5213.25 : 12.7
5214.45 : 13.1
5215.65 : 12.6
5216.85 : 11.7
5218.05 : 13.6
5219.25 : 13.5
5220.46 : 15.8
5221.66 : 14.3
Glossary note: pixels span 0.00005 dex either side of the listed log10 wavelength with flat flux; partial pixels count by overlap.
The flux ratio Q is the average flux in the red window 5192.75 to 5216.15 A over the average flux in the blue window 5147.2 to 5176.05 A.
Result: 1.26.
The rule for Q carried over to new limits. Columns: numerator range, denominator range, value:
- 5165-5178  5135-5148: 0.66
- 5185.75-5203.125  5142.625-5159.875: 1.19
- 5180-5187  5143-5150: 0.67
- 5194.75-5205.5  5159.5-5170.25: 1.41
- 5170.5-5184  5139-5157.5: 0.68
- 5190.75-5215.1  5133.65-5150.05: 1.05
